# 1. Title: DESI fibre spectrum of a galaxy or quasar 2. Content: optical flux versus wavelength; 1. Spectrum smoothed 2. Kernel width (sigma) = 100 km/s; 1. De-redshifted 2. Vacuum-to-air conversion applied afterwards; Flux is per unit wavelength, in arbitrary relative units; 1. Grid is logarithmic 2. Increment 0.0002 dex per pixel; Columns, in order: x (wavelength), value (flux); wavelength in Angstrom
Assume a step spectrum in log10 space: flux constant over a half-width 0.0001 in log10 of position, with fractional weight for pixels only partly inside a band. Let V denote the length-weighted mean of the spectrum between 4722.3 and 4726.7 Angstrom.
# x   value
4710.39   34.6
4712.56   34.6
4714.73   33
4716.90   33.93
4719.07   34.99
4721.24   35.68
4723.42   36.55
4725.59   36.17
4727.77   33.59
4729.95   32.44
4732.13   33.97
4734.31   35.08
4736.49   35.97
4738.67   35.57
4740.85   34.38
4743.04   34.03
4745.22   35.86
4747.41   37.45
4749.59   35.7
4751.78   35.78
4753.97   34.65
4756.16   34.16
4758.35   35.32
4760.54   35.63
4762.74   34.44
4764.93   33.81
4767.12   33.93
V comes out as 36.3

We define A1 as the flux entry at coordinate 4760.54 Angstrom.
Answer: 35.63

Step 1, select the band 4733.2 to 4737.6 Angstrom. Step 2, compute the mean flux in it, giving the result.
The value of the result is 35.5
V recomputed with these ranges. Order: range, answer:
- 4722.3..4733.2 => 34.5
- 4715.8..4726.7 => 35.5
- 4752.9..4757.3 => 34.4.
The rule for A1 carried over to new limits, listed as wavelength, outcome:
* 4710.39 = 34.6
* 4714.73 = 33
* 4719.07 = 34.99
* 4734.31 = 35.08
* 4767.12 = 33.93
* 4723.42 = 36.55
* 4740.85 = 34.38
